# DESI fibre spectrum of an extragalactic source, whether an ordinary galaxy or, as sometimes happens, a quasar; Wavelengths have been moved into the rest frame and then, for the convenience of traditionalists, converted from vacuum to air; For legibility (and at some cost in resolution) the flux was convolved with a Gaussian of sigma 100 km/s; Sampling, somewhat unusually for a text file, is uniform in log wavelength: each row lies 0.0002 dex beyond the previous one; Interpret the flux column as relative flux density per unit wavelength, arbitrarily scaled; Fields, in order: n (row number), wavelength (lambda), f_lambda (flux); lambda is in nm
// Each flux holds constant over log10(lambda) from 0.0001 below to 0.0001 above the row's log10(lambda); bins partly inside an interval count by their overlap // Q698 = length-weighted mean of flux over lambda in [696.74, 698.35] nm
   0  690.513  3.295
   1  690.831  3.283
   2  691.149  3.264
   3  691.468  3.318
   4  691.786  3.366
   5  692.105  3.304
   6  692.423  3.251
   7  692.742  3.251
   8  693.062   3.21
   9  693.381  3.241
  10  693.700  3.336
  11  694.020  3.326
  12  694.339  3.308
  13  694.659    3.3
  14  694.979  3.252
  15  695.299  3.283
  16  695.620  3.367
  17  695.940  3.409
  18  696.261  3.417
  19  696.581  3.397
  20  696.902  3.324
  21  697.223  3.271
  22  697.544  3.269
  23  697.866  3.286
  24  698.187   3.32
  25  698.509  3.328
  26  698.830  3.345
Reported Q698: 3.29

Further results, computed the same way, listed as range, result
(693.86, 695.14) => 3.3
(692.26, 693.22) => 3.24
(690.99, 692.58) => 3.3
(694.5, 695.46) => 3.28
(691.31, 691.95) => 3.34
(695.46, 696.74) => 3.4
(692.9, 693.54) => 3.22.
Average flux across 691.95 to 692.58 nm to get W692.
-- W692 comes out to 3.28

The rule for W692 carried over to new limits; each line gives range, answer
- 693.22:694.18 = 3.3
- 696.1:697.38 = 3.35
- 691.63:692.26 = 3.33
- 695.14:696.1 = 3.35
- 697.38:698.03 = 3.28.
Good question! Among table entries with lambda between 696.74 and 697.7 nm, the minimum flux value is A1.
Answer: 3.269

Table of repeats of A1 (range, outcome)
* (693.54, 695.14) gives 3.252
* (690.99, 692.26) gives 3.264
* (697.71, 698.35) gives 3.286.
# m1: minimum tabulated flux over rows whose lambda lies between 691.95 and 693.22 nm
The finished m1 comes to 3.21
